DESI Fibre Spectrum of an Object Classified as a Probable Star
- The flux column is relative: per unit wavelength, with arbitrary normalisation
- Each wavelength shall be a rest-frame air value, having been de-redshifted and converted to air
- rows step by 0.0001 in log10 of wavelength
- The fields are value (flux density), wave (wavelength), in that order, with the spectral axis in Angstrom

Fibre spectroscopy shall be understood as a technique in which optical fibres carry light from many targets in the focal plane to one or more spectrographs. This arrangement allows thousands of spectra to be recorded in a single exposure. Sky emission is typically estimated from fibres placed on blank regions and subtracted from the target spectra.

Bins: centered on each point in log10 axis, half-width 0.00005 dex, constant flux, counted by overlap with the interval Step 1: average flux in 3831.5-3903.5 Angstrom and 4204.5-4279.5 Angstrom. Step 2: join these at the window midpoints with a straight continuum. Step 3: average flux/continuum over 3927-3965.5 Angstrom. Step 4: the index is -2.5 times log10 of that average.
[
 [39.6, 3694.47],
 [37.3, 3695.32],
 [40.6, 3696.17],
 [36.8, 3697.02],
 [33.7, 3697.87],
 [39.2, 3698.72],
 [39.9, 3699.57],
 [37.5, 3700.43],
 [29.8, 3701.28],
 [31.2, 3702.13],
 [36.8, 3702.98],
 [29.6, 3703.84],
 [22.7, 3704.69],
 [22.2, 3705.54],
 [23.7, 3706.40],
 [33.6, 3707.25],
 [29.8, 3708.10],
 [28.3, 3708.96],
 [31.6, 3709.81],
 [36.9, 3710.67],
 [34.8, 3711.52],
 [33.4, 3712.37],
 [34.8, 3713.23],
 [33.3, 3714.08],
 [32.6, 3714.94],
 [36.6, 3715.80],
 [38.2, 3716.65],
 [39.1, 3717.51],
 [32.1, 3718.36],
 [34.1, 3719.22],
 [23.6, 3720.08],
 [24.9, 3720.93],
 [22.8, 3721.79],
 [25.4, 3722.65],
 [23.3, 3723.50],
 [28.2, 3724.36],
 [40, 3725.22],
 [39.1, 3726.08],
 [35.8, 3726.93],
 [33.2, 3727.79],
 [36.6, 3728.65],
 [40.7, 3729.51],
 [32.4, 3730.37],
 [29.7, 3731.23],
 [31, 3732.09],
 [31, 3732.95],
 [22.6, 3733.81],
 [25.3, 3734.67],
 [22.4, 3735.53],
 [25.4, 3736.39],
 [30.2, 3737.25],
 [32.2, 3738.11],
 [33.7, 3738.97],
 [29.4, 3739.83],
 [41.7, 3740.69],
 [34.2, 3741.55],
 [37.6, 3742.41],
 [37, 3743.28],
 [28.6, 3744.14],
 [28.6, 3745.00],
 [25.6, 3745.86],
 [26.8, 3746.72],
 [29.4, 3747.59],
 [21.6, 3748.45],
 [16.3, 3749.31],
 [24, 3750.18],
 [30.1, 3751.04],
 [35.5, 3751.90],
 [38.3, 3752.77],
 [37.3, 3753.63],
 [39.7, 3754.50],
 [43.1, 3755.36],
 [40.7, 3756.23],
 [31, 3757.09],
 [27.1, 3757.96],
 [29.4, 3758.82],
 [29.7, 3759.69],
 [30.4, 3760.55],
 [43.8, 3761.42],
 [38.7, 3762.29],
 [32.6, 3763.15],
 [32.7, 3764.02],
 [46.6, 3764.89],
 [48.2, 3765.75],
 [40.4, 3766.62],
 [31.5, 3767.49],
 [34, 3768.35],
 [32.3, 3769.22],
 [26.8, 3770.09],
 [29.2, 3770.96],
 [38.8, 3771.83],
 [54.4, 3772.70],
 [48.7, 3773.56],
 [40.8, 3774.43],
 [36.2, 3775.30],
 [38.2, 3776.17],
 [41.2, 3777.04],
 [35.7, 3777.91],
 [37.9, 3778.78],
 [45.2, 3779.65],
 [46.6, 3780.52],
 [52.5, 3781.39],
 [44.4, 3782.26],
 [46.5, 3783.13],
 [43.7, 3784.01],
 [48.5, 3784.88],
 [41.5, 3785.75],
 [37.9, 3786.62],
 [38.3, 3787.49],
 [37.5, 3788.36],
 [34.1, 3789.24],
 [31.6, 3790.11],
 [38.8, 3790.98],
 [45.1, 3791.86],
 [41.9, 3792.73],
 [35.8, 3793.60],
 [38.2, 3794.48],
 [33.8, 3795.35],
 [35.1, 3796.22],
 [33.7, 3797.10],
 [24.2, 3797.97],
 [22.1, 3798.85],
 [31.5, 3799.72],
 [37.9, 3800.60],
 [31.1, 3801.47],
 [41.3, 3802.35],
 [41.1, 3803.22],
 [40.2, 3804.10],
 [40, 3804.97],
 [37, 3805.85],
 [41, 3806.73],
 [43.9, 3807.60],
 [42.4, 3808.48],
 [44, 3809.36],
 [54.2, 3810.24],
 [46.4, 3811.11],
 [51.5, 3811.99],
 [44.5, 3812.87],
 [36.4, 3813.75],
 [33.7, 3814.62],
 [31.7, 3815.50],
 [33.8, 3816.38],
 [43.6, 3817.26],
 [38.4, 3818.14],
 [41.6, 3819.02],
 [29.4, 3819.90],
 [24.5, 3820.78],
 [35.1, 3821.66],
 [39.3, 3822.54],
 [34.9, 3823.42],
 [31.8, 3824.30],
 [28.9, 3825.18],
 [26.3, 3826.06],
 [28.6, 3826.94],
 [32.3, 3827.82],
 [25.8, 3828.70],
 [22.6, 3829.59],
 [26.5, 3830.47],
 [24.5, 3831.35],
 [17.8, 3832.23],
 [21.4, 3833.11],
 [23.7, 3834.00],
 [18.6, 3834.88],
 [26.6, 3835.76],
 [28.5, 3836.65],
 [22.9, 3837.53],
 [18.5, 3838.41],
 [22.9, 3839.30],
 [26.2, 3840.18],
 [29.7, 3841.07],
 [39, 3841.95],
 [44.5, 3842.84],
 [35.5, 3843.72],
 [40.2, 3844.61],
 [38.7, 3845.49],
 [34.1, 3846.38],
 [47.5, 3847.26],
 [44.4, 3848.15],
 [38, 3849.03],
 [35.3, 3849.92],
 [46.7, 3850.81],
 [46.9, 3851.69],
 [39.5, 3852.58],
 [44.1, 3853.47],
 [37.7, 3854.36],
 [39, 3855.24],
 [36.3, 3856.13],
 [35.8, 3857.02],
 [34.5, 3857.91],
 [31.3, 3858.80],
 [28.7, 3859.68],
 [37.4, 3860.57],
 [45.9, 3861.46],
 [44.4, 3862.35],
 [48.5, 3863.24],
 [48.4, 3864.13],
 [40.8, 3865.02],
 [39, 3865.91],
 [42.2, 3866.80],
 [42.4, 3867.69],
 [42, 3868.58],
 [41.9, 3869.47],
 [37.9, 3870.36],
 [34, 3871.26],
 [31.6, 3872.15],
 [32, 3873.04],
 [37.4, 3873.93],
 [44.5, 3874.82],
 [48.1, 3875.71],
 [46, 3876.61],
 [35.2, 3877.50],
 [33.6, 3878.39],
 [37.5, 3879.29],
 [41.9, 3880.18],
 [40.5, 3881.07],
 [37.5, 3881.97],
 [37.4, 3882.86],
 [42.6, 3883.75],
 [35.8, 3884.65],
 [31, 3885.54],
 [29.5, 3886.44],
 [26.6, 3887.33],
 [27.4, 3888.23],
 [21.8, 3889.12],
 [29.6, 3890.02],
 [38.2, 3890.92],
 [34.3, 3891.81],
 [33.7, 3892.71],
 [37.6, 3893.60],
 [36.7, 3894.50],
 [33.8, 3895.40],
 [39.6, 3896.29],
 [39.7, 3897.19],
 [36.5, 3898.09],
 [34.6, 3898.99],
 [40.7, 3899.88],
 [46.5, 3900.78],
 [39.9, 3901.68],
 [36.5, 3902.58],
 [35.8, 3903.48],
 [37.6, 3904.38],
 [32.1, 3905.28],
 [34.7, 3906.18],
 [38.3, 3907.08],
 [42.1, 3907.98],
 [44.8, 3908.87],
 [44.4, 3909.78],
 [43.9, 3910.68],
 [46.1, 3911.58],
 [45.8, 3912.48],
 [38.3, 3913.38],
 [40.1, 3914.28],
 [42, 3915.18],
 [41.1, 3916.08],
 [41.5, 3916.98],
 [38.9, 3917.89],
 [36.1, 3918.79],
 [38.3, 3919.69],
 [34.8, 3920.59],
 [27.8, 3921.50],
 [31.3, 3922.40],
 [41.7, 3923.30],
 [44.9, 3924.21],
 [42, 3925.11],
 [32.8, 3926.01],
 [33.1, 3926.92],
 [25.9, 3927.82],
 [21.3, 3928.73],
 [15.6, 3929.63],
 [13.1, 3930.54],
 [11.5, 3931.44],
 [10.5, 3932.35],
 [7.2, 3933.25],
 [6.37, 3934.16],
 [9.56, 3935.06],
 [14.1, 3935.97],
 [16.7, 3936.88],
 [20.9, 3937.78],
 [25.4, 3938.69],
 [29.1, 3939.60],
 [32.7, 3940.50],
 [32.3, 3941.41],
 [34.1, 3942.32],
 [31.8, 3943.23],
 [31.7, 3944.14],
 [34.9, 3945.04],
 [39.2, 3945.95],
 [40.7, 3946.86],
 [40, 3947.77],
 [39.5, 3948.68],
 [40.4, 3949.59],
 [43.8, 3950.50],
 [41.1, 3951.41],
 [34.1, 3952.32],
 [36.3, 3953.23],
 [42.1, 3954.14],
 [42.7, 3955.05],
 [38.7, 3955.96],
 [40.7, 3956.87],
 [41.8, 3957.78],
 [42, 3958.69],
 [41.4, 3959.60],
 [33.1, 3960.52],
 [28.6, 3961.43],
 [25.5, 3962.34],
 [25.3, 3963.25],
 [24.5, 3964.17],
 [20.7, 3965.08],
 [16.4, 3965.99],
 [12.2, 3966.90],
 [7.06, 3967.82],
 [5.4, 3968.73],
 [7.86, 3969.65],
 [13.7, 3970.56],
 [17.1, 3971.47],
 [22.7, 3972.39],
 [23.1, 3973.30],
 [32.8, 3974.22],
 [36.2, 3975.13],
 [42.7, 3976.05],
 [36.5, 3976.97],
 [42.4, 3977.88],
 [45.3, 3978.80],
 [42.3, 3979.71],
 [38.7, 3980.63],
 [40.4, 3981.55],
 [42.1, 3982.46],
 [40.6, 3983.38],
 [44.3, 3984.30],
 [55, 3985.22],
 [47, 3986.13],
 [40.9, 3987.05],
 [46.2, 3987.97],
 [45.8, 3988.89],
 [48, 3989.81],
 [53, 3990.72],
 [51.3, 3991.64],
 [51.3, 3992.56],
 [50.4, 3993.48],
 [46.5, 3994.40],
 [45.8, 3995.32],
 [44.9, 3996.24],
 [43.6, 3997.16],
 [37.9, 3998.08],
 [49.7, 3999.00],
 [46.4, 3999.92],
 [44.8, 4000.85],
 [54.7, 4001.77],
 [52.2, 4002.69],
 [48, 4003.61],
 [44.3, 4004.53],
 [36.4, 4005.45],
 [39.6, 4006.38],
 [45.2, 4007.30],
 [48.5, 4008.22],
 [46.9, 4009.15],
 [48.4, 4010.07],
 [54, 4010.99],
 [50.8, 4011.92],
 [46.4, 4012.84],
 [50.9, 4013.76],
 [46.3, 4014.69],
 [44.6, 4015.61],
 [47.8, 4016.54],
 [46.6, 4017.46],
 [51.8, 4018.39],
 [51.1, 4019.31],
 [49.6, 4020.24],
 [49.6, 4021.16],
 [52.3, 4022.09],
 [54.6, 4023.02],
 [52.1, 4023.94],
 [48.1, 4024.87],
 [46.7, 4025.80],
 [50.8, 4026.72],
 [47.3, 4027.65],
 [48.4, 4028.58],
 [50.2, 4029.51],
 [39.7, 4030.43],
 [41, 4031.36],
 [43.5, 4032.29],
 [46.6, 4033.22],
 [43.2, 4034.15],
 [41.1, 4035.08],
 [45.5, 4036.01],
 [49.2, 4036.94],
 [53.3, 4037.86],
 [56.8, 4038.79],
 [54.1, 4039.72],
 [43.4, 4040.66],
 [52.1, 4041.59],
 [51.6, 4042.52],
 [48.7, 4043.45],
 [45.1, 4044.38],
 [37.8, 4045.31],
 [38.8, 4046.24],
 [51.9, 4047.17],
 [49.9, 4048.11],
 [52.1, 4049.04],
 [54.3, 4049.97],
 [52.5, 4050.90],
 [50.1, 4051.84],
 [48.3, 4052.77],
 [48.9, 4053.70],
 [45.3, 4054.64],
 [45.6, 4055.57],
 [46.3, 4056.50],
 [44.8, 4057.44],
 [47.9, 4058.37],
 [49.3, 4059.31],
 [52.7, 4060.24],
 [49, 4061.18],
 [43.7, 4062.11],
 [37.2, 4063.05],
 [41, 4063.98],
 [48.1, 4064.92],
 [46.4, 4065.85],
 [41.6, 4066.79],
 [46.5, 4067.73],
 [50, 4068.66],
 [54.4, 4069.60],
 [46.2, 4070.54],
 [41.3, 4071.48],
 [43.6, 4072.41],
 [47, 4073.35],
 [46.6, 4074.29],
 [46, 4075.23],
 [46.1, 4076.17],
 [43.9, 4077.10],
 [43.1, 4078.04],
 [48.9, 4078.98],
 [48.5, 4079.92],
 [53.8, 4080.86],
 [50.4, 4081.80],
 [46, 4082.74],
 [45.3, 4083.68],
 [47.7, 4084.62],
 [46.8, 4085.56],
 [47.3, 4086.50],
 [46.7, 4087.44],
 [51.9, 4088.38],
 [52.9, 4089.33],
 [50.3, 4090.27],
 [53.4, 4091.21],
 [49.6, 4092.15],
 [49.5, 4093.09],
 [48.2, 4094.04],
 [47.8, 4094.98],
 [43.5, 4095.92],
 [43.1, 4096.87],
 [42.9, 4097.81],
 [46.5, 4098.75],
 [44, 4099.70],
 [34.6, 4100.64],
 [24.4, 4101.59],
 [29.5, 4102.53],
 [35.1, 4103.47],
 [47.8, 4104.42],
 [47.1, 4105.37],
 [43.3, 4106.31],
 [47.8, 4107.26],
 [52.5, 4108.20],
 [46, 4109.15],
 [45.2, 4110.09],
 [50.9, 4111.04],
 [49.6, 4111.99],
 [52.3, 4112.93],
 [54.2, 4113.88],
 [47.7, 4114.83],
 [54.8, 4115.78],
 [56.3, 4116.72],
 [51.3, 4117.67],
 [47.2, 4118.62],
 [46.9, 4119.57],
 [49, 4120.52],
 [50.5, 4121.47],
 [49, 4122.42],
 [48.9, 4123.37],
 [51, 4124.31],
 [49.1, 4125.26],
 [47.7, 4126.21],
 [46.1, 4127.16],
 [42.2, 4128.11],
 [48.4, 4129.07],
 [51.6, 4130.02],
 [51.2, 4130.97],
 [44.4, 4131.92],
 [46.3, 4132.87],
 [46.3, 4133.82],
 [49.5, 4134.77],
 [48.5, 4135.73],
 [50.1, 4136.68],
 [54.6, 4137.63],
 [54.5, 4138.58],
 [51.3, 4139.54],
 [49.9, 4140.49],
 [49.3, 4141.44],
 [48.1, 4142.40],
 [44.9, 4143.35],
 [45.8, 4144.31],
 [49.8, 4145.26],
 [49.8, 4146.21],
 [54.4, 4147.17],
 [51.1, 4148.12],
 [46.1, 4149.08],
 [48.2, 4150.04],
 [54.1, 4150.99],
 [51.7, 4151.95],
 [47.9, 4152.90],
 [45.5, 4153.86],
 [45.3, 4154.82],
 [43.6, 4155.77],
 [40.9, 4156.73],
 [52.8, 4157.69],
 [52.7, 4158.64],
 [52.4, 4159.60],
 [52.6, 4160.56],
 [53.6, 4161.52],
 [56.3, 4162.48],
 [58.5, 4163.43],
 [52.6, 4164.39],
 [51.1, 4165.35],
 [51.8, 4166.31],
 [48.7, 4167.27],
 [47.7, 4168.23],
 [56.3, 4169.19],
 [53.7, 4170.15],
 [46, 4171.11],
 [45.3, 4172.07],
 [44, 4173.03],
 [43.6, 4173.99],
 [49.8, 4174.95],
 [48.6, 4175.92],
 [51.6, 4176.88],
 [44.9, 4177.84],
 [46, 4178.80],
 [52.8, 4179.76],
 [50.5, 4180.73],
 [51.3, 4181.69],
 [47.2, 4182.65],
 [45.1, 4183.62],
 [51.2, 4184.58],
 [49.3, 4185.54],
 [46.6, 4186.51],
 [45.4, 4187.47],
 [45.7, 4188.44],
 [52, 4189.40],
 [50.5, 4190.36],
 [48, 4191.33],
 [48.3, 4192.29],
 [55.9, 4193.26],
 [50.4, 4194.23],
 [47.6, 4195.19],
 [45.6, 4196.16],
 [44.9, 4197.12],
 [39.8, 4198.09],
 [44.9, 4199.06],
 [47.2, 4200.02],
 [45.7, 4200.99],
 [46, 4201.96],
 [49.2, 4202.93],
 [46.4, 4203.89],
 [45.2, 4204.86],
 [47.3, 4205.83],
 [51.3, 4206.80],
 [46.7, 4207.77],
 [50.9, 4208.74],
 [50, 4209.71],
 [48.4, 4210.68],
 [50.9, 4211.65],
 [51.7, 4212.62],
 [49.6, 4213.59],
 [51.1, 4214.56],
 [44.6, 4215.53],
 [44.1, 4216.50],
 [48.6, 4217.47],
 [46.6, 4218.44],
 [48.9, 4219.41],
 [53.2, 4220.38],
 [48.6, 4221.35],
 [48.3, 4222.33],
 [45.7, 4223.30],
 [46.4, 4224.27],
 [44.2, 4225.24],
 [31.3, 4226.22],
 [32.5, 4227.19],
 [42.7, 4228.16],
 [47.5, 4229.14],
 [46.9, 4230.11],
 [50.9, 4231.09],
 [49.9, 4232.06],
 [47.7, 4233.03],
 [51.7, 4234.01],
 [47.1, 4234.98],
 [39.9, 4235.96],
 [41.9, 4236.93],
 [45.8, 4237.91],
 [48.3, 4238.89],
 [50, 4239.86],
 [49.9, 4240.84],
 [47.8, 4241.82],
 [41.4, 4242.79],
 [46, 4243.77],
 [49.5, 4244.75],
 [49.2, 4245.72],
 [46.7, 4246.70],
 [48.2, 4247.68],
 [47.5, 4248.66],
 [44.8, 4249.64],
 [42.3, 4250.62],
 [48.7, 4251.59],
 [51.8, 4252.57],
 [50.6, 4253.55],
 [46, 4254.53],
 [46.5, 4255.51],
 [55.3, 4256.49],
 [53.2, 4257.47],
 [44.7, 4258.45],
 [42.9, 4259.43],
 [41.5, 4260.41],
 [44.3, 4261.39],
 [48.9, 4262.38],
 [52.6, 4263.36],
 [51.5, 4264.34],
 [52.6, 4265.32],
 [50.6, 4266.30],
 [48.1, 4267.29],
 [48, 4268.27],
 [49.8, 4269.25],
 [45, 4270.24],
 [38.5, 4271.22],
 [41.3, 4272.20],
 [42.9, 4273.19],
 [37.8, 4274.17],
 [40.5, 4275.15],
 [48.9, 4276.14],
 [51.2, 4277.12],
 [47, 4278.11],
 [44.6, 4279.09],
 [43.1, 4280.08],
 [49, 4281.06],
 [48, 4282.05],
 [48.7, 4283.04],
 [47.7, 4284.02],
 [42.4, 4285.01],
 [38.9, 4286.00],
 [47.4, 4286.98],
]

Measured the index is 0.30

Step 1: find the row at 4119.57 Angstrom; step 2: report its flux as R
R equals 46.9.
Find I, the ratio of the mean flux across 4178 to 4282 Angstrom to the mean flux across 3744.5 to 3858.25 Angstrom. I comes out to 1.3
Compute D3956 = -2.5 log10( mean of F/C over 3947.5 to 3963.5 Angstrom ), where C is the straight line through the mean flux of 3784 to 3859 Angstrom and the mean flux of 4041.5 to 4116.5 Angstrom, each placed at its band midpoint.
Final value 0.10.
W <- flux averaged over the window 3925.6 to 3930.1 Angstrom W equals 25.6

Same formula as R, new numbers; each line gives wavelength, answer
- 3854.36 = 37.7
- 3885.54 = 31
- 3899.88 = 40.7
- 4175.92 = 48.6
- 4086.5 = 47.3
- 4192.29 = 48.3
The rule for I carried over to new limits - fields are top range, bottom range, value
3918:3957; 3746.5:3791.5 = 0.82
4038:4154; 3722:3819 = 1.32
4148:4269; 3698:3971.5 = 1.41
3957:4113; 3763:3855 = 1.21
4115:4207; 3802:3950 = 1.40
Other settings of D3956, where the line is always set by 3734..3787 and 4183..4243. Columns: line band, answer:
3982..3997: -0.136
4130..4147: -0.092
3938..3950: 0.171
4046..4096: -0.098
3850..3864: -0.049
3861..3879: -0.063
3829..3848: 0.275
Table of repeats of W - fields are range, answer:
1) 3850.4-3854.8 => 43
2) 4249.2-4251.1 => 43.5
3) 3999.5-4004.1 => 49.2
